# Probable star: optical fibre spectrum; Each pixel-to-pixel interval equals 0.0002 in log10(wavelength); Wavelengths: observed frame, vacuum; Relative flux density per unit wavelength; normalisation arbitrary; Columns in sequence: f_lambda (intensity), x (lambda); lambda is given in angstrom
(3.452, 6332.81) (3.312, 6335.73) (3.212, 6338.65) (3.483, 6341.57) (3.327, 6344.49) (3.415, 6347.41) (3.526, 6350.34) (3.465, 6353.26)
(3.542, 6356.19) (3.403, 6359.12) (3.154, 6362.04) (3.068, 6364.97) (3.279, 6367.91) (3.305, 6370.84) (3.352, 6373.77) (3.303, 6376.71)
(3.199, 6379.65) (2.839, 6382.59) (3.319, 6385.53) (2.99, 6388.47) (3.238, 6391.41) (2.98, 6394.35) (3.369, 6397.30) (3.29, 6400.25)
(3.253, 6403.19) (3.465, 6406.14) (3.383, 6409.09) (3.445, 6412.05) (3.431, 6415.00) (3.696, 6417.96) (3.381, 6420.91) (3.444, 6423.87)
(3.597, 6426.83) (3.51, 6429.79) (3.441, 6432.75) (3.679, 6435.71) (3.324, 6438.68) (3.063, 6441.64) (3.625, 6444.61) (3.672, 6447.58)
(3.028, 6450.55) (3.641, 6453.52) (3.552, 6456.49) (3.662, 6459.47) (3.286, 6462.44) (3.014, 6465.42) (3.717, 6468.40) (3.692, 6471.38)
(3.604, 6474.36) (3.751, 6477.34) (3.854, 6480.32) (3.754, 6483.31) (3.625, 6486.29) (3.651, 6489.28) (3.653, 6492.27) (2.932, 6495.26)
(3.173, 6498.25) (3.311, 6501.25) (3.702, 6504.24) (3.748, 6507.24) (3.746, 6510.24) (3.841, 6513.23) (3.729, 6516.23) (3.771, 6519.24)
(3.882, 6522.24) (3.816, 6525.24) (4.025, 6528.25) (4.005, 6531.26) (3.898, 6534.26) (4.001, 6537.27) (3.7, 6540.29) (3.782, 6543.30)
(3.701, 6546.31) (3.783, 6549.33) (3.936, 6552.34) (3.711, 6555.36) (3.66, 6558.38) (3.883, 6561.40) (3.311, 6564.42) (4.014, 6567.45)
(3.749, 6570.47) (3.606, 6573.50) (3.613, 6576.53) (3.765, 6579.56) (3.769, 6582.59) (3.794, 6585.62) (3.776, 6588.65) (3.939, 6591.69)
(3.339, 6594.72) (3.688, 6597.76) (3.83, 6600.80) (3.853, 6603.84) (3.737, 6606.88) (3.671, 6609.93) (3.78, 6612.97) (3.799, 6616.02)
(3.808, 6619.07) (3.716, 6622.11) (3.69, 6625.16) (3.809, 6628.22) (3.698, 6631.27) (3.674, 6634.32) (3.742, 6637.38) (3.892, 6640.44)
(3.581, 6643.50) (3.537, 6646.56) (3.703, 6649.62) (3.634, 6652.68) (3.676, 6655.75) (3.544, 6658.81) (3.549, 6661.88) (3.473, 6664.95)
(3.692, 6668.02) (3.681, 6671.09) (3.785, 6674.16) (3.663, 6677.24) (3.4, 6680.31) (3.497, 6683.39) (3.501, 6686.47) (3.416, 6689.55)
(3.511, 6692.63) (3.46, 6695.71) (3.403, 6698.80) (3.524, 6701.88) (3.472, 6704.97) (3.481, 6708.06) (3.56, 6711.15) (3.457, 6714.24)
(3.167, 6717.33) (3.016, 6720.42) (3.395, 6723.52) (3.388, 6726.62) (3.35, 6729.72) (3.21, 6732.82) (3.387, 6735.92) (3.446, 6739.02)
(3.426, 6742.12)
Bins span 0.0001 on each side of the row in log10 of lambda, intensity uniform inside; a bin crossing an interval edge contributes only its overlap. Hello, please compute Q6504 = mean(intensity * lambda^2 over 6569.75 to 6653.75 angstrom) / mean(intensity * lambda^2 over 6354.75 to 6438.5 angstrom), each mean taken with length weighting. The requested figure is 1.19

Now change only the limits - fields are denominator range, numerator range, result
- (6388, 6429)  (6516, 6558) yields 1.19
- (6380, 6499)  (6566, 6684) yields 1.14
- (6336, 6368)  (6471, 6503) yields 1.10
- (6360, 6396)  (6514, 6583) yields 1.26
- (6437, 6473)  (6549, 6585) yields 1.12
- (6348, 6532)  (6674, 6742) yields 1.07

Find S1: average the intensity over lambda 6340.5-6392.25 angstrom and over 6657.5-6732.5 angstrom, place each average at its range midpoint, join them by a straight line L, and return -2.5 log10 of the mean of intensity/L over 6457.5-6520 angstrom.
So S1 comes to -0.07 mag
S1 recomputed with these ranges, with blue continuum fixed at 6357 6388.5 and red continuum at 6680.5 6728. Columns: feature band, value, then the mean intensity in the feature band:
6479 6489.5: -0.14 mag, 3.73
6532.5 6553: -0.15 mag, 3.83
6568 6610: -0.12 mag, 3.73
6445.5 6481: -0.08 mag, 3.53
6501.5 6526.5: -0.14 mag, 3.76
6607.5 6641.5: -0.12 mag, 3.75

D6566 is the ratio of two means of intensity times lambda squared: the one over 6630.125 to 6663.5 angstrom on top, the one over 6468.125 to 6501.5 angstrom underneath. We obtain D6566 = 1.08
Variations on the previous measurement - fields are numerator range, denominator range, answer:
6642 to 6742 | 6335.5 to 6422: 1.16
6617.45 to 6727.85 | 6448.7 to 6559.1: 1.02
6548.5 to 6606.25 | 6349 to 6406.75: 1.22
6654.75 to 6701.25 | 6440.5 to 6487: 1.07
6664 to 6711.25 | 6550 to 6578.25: 0.98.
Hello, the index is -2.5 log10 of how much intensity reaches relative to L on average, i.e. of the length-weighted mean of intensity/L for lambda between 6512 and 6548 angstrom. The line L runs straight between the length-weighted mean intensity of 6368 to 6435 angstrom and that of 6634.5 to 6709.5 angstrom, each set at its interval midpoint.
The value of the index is -0.118 mag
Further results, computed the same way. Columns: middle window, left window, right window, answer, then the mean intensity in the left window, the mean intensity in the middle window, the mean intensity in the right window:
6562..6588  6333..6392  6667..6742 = -0.10 mag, 3.29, 3.71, 3.45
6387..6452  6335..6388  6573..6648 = 0.01 mag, 3.3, 3.38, 3.73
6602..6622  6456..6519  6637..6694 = -0.05 mag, 3.58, 3.77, 3.6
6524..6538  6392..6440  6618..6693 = -0.12 mag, 3.42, 3.95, 3.64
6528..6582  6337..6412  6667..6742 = -0.12 mag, 3.29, 3.78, 3.45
